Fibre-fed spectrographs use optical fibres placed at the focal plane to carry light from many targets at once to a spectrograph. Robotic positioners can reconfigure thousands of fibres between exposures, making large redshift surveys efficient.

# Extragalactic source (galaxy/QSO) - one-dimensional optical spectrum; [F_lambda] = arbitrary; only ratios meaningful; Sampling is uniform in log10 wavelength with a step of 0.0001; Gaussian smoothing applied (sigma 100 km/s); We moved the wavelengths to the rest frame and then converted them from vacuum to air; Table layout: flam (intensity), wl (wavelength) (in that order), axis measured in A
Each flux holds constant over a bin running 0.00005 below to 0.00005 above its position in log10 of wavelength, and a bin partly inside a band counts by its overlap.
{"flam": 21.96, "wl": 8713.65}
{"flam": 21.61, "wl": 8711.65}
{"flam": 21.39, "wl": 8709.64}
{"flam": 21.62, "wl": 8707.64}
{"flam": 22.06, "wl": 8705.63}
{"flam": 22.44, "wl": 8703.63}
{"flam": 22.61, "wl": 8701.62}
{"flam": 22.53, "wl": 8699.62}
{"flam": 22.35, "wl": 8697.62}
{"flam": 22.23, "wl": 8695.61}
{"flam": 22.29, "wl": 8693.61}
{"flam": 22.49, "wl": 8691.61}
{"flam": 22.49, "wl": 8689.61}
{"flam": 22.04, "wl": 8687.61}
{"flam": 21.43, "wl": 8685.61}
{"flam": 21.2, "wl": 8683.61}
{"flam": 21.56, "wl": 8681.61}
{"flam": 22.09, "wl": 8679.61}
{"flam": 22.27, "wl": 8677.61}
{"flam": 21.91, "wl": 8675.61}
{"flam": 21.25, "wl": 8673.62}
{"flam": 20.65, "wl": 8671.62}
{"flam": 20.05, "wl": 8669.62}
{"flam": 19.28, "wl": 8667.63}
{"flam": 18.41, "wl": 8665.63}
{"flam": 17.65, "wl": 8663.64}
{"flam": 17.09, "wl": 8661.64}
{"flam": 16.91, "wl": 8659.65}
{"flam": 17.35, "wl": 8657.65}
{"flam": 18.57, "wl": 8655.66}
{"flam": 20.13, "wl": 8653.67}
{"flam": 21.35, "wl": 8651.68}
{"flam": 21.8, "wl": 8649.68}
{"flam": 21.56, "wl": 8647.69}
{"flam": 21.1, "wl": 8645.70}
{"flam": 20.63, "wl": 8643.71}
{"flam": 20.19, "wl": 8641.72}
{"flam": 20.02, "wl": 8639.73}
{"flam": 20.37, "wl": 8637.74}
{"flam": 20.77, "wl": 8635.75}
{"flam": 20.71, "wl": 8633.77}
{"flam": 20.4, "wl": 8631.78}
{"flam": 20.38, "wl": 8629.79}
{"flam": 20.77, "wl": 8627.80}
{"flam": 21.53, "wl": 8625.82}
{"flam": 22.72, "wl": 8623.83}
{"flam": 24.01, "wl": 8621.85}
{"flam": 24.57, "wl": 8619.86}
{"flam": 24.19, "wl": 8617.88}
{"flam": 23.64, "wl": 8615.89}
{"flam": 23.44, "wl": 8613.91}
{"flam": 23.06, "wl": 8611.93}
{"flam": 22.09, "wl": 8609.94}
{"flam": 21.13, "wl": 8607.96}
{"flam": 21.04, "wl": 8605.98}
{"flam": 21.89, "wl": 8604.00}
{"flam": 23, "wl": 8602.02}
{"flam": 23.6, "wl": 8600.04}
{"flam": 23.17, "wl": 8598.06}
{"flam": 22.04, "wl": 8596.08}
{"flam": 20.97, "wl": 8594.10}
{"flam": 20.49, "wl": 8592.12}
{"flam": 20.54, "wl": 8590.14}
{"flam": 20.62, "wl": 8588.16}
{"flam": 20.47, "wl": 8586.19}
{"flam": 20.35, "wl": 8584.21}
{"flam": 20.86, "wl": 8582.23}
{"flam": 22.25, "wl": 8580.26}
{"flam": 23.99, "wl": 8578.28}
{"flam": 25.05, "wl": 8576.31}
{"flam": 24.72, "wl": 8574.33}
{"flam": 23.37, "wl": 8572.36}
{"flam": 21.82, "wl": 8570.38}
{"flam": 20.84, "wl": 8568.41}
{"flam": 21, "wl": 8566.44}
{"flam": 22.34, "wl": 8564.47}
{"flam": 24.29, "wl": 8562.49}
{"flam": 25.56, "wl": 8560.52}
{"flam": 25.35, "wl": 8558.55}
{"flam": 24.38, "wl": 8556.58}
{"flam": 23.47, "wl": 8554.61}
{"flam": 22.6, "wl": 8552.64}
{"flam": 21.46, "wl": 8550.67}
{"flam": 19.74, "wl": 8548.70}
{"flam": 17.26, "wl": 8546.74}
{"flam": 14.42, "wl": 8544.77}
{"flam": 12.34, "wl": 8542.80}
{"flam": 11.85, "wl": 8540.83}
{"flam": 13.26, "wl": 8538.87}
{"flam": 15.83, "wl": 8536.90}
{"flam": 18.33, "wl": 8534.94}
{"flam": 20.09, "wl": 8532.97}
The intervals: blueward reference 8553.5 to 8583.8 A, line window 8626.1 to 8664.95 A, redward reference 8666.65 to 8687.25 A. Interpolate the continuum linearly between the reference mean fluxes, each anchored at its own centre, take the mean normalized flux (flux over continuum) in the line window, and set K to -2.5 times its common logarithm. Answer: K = 0.10 mag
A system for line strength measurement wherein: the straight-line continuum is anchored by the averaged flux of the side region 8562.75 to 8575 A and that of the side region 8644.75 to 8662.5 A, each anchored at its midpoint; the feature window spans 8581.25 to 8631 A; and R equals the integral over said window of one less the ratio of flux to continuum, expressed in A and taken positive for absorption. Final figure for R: -2.1 A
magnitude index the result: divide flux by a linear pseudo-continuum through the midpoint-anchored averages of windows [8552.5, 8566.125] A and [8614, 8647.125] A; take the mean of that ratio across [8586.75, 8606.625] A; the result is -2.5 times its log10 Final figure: 0.050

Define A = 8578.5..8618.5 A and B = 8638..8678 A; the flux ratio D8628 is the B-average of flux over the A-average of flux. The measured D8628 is 0.91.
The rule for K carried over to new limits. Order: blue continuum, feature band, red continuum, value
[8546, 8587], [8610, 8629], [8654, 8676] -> -0.121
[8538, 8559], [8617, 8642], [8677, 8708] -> -0.054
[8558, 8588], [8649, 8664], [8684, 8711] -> 0.184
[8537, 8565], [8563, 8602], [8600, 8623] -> -0.035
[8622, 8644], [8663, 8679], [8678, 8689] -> 0.064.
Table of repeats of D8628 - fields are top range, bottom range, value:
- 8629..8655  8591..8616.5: 0.93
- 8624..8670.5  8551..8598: 0.89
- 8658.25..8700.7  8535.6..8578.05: 1.01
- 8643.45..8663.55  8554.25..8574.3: 0.84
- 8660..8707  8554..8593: 0.94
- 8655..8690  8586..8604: 0.93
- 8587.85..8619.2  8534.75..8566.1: 1.13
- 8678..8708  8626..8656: 1.07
